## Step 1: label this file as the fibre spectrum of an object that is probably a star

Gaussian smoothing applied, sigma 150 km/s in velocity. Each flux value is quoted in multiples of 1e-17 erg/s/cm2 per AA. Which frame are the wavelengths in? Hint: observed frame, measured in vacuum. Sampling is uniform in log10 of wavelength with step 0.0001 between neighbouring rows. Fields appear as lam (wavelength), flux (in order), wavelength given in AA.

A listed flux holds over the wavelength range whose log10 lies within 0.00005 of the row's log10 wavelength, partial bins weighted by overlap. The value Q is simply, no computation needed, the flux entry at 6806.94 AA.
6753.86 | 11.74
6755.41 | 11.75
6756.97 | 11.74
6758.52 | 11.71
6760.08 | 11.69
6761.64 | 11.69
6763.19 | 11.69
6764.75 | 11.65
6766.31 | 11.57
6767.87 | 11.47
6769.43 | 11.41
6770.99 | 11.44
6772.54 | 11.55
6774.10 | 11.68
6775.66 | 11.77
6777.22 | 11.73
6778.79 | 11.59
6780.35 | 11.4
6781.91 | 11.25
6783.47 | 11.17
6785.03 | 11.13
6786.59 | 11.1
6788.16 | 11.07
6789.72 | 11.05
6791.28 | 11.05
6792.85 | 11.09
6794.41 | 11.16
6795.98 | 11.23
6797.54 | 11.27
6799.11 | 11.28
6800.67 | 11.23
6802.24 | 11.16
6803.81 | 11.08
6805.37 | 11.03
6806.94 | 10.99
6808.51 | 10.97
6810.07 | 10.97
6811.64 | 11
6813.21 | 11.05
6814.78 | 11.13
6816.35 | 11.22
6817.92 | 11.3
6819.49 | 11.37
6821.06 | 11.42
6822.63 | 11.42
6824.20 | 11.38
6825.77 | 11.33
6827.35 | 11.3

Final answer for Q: 10.99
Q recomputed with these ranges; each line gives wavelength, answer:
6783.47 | 11.17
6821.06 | 11.42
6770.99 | 11.44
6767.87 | 11.47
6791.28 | 11.05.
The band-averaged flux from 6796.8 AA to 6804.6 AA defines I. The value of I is 11.2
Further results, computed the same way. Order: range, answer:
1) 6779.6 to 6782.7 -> 11.3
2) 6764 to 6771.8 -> 11.5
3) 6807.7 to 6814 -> 11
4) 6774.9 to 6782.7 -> 11.5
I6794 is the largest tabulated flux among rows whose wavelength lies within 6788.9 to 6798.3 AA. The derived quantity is 11.27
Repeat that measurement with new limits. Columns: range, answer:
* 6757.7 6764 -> 11.71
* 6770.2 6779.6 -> 11.77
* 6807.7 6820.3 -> 11.37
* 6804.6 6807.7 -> 11.03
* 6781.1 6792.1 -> 11.25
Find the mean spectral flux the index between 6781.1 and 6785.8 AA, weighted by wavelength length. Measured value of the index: 11.2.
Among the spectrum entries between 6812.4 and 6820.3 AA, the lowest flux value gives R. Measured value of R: 11.05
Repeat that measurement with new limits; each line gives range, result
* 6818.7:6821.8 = 11.37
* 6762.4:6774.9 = 11.41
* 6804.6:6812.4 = 10.97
